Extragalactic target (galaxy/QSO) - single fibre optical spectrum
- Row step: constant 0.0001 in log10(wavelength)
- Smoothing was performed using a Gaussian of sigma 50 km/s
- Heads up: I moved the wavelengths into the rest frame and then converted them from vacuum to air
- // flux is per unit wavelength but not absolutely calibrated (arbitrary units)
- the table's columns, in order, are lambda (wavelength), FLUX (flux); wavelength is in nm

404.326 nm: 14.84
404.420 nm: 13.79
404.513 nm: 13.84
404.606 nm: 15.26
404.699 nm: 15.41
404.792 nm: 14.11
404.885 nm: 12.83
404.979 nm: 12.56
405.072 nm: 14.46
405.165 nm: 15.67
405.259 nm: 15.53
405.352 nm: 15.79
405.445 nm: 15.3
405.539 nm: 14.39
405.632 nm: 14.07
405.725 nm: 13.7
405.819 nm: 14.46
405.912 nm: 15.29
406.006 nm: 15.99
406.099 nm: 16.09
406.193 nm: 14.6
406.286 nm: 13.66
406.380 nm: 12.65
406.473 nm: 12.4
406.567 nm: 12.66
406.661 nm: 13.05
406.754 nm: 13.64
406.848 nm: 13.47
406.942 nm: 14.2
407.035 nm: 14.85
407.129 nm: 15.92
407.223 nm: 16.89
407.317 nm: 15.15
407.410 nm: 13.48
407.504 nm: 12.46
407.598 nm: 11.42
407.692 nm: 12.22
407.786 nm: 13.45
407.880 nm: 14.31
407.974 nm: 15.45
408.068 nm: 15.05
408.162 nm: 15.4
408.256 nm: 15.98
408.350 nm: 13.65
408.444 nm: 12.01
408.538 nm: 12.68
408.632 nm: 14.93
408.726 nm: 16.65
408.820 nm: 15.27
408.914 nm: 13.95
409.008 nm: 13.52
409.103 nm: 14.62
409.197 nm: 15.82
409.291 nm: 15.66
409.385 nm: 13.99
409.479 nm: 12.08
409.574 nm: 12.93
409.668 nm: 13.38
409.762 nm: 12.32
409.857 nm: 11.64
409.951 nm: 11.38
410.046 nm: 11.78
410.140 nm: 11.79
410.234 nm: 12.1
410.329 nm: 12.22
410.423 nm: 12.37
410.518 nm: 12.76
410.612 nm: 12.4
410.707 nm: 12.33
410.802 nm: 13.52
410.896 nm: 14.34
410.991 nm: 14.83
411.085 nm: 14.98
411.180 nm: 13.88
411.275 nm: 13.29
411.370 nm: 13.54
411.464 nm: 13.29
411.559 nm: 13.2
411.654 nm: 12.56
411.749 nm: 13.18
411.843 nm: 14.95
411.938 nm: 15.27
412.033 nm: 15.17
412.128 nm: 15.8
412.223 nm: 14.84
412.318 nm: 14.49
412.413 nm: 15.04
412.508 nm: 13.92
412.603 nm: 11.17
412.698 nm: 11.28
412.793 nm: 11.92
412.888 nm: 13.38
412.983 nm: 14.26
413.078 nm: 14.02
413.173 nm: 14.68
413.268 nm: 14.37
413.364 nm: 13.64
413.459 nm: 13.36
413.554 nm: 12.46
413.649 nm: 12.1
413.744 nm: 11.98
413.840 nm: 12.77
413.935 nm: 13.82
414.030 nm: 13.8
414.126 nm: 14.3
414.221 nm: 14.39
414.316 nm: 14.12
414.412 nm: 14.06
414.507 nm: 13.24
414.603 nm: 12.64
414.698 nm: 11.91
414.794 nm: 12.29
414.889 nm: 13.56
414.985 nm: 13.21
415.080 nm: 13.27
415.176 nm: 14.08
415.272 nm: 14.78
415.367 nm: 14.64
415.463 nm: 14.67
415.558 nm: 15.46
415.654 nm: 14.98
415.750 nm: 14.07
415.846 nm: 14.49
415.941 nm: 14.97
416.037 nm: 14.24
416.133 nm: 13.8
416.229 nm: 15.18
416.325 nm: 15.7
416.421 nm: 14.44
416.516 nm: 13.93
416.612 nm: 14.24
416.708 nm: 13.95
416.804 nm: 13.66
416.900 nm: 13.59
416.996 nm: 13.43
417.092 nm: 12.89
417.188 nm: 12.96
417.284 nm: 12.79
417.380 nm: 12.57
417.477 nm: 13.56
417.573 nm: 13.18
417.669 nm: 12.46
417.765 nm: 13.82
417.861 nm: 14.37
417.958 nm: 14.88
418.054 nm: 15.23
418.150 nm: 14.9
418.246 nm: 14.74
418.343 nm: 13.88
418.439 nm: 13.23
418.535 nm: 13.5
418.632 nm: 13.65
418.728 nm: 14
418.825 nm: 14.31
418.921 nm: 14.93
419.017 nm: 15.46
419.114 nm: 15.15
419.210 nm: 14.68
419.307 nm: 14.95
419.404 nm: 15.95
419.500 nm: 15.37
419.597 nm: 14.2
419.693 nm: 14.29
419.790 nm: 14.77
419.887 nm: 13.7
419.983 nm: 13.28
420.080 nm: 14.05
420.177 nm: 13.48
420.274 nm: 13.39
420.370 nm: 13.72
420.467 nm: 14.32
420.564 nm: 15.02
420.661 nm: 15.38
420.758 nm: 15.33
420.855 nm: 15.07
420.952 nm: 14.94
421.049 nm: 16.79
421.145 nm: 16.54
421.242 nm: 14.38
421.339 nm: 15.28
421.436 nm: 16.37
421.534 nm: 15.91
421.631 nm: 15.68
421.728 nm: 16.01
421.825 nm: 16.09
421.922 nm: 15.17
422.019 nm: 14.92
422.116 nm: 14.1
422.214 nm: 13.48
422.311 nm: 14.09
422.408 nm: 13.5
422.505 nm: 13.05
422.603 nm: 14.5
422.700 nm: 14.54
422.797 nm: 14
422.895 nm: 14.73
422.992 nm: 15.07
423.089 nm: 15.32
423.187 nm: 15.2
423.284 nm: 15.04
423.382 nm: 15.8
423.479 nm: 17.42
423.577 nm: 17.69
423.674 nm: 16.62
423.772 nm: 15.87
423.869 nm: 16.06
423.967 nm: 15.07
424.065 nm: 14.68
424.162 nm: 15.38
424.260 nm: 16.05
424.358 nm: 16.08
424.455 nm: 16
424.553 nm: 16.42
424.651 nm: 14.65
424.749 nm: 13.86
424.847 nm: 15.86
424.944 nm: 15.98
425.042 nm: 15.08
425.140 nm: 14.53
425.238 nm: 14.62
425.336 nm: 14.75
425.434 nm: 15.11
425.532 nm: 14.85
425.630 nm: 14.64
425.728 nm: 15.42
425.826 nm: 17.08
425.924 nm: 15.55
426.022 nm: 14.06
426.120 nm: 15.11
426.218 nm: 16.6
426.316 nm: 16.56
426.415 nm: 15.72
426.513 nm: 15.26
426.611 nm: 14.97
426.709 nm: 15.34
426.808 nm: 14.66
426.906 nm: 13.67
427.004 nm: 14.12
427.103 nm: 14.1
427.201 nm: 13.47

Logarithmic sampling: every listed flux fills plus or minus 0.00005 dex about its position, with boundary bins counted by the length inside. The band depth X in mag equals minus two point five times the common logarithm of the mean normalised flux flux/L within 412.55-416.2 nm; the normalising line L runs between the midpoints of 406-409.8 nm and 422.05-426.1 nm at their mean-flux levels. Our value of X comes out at 0.07 mag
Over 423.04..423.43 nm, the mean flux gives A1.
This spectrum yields 15.3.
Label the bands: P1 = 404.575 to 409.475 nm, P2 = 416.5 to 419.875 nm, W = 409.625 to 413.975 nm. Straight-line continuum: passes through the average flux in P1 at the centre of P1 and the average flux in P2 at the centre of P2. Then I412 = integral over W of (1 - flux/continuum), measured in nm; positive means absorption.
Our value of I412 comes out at 0.28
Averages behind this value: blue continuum 14.3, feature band 13.3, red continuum 14.1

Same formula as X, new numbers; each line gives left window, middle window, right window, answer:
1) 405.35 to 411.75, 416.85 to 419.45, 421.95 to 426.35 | 0.048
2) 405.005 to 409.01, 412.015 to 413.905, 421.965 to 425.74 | 0.085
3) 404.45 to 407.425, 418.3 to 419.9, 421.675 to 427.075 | 0.036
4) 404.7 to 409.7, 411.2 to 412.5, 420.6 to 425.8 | 0.027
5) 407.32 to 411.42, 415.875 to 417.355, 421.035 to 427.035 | 0.032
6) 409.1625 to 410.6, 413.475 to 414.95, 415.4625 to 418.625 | 0.030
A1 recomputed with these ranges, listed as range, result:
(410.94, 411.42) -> 14.1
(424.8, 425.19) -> 15.4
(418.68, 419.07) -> 14.7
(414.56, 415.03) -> 12.7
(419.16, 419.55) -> 15.2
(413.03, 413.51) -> 14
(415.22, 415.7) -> 14.9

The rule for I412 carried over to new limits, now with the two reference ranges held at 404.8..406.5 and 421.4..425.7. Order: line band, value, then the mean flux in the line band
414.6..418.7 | 0.27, 13.9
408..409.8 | 0.04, 14.2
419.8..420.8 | 0.06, 14.2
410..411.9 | 0.19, 13.2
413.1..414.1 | 0.10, 13.3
